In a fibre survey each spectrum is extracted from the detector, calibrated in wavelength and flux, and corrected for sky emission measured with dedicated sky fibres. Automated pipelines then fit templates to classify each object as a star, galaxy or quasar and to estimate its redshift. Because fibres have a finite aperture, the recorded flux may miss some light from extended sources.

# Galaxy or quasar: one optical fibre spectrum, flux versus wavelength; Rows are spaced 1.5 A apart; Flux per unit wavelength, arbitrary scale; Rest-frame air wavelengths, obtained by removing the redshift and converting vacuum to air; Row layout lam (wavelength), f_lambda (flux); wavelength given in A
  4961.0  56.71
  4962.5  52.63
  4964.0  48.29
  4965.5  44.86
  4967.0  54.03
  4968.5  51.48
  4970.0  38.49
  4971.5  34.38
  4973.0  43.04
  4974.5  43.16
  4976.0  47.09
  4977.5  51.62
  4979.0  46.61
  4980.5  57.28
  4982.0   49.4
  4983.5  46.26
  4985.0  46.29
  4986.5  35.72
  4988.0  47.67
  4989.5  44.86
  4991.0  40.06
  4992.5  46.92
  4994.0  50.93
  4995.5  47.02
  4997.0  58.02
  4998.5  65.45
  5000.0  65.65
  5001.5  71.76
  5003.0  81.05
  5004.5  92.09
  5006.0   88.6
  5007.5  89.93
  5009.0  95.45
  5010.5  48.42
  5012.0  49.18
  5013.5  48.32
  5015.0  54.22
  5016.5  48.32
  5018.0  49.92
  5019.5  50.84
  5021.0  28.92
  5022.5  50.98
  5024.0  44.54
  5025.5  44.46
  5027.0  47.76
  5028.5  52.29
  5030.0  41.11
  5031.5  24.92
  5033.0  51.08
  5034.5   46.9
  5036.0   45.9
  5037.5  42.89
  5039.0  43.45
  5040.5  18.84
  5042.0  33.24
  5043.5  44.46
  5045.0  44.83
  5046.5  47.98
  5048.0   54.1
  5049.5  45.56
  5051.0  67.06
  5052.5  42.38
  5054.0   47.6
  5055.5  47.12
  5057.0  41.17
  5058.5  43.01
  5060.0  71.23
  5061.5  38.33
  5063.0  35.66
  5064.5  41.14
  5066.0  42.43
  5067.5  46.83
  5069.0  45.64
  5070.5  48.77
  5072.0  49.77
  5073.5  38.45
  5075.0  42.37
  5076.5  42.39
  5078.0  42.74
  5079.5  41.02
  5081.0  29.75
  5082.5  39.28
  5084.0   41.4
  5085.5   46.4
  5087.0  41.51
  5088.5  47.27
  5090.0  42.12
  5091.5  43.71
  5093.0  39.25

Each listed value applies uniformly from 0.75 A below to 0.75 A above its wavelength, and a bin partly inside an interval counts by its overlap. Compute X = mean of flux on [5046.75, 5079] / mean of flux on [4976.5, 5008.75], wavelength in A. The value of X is 0.79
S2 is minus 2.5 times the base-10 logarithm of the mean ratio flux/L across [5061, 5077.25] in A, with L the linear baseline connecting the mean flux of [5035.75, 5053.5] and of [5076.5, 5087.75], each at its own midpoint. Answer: -0.032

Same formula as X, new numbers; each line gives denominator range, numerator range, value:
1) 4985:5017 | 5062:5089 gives 0.70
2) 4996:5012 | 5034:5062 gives 0.62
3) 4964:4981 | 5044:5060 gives 1.06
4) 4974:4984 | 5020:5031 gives 0.90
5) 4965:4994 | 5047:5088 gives 0.98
